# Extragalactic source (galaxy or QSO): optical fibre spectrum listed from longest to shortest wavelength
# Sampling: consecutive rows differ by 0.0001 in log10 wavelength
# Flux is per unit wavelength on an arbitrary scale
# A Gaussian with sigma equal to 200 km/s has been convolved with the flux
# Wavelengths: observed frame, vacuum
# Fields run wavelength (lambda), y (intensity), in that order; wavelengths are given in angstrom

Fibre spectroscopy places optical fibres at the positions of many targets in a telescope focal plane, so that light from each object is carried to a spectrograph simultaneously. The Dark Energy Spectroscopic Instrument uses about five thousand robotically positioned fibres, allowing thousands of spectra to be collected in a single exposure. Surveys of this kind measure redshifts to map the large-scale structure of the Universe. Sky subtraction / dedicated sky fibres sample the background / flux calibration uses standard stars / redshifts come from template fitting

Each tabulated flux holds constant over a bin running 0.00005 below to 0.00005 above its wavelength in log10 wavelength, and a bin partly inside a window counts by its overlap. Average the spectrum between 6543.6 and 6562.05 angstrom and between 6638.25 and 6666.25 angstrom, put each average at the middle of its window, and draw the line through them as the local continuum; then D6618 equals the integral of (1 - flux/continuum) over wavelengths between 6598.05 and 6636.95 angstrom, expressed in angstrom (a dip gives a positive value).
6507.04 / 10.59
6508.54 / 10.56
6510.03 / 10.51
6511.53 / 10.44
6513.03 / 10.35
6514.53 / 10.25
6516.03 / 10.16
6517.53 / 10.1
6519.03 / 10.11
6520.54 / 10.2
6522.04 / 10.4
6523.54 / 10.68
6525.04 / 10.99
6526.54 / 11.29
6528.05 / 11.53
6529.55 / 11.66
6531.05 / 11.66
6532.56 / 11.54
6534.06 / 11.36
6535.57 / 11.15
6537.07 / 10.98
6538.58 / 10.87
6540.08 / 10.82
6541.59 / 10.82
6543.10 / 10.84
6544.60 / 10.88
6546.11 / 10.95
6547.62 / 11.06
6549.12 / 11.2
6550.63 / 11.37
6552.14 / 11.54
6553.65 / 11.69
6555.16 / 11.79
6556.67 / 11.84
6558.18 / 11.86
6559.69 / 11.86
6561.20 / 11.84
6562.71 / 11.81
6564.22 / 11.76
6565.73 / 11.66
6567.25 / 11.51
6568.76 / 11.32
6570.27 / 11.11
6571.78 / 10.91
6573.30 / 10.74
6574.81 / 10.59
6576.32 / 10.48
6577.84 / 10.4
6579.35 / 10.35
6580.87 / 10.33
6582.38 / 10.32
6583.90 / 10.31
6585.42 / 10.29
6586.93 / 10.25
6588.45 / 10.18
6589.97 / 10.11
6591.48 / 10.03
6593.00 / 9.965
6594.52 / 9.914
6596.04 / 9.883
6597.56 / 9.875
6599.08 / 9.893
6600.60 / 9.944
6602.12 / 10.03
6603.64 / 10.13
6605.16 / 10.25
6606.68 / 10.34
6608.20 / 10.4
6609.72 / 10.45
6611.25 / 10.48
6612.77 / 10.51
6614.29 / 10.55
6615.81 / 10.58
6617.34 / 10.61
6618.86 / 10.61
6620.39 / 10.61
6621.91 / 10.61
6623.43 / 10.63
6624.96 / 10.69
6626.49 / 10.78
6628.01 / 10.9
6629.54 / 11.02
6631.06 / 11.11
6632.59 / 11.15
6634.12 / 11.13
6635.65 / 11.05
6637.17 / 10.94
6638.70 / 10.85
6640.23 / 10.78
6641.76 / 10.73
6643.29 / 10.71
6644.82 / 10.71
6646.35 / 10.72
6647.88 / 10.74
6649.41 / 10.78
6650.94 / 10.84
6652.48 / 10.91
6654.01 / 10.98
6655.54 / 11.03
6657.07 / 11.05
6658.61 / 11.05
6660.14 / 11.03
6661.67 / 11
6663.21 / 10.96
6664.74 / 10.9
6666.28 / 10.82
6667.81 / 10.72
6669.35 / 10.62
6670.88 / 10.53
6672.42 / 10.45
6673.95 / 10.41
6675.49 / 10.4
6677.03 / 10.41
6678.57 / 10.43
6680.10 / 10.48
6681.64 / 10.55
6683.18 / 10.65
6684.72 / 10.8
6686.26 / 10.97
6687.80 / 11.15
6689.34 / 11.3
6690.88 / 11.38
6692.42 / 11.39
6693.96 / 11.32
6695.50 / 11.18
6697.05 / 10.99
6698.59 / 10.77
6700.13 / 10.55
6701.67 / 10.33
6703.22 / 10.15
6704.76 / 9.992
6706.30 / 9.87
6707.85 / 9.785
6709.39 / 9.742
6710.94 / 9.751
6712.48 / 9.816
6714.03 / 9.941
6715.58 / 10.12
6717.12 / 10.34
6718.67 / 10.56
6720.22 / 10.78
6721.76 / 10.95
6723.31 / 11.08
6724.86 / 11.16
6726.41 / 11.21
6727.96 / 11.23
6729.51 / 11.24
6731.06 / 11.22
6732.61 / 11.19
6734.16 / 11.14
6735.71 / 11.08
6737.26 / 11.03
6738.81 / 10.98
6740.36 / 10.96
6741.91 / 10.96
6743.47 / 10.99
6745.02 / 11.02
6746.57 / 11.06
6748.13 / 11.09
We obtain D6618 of 1.8 angstrom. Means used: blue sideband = 11.5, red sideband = 10.9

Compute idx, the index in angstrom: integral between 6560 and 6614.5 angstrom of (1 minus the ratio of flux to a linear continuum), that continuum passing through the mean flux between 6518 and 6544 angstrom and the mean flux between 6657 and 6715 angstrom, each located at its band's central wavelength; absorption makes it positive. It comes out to 1.6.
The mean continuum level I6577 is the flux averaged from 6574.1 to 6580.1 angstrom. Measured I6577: 10.5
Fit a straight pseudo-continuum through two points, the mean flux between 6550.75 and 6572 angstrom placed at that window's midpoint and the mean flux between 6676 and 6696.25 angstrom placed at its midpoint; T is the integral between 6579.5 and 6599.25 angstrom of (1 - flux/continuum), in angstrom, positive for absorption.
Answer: 2.3 angstrom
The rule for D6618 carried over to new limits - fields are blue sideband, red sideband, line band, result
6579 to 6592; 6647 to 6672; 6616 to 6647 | -0.5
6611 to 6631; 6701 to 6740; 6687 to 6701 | -0.6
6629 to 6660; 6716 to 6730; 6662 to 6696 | 0.3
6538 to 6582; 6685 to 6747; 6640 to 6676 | 0.4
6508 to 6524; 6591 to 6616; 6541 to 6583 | -3.8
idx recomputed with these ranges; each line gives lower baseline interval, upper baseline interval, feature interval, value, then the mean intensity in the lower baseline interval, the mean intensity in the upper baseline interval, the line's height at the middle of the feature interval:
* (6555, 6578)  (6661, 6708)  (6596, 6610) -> 1.29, 11.4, 10.7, 11.2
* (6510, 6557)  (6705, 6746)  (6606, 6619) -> 0.43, 11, 10.7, 10.9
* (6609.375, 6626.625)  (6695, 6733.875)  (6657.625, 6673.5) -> -0.35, 10.6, 10.6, 10.6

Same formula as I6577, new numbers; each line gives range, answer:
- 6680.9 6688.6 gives 10.8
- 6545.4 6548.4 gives 11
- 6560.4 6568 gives 11.7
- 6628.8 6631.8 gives 11.1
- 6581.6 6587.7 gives 10.3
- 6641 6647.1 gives 10.7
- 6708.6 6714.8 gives 9.81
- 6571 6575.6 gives 10.8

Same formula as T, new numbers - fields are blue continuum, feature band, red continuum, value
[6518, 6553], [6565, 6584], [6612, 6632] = 0.2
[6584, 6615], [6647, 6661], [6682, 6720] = -0.8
